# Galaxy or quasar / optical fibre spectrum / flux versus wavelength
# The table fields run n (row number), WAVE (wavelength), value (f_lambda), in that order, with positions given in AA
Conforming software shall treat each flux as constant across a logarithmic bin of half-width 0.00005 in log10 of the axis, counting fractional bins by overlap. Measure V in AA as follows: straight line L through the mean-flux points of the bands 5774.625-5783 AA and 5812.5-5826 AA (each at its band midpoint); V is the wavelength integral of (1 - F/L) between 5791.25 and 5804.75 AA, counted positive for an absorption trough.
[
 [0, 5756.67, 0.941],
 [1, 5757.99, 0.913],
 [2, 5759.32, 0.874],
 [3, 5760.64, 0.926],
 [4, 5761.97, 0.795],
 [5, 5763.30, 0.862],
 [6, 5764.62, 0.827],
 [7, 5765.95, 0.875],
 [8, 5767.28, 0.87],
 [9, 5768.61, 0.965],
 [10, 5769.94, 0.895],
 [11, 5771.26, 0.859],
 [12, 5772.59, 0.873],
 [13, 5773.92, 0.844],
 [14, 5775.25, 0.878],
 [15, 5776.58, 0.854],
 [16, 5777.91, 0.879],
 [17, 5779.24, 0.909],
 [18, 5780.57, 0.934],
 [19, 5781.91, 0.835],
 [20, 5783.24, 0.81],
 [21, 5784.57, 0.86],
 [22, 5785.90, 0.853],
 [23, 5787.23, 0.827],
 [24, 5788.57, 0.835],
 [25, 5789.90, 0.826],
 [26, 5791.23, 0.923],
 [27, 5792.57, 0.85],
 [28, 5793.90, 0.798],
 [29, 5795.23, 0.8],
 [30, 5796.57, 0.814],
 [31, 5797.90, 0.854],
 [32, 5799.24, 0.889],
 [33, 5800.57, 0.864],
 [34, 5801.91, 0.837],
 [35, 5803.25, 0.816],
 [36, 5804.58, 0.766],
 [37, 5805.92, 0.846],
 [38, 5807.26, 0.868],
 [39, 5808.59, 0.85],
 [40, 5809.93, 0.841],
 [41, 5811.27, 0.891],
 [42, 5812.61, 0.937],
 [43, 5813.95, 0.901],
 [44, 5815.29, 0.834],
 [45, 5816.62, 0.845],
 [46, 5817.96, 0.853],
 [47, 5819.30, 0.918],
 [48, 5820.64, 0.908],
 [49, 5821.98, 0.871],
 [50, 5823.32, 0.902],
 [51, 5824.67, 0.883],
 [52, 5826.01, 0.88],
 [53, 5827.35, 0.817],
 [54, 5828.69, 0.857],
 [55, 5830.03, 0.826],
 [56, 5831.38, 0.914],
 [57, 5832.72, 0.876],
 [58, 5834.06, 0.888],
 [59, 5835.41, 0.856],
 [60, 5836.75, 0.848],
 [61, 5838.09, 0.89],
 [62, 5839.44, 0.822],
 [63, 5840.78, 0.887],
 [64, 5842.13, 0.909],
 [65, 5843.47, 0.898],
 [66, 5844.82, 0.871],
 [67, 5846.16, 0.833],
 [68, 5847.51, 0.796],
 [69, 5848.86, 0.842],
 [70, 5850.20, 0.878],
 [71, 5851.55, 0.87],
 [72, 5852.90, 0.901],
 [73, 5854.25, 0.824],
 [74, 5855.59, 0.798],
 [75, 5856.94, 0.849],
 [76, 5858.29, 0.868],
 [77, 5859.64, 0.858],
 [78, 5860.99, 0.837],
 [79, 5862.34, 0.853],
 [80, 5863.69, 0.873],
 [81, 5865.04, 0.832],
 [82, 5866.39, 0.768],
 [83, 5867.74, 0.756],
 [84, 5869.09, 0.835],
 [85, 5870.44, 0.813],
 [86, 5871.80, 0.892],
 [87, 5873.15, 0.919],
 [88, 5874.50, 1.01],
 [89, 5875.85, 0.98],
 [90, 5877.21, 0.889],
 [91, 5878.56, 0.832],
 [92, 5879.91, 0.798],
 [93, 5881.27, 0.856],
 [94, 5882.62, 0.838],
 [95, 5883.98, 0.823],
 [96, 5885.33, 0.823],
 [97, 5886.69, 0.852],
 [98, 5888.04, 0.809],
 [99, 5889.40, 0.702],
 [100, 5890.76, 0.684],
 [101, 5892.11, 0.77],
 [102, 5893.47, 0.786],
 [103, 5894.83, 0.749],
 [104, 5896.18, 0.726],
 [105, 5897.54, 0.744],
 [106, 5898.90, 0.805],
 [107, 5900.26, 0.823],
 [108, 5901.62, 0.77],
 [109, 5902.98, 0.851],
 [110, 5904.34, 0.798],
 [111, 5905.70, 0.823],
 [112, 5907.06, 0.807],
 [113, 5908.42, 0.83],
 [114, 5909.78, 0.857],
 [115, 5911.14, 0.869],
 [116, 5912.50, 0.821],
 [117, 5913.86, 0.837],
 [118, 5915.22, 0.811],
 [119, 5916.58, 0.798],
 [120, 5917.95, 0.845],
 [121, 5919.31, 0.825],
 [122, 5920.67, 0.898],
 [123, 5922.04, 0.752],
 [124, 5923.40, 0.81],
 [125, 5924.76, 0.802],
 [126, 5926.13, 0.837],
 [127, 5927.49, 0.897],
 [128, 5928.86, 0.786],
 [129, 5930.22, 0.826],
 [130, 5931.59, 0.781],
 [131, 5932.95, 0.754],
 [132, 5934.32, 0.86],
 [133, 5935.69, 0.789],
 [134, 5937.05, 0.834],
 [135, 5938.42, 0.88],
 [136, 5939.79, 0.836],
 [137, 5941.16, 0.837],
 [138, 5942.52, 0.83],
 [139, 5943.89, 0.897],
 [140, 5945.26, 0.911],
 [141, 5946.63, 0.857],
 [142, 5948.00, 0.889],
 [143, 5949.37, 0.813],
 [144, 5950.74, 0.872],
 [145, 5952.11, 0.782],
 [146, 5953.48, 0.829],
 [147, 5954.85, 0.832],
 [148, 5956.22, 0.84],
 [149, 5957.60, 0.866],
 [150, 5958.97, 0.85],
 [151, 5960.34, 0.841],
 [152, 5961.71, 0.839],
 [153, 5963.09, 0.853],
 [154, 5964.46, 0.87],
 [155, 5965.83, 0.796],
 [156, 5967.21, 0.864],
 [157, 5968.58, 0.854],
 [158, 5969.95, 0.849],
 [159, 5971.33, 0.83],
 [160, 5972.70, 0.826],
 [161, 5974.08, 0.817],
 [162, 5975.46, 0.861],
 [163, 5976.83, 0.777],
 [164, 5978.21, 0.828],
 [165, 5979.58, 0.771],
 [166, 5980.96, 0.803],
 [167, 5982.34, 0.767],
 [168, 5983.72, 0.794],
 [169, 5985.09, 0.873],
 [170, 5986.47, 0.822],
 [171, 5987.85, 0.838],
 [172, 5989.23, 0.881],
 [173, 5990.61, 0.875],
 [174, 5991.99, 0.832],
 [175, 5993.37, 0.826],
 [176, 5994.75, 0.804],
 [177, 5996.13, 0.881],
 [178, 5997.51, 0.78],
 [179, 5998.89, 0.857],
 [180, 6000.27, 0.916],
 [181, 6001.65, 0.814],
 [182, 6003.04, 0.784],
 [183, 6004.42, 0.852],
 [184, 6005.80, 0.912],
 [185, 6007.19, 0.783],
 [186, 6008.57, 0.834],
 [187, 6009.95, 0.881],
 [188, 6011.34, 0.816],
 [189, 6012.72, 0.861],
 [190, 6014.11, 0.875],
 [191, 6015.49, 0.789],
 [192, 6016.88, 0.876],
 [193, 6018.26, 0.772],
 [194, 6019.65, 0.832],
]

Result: 0.7 AA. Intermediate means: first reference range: 0.877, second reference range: 0.883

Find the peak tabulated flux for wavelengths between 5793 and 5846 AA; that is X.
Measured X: 0.937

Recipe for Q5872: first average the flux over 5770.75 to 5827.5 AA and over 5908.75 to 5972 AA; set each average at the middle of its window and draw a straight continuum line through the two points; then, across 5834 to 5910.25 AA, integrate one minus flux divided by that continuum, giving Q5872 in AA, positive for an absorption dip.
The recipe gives 1.2 AA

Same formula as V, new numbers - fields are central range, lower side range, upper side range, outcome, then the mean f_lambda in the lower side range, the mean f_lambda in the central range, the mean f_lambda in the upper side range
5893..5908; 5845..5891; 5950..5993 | 0.9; 0.843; 0.79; 0.833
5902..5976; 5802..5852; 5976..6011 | 0.6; 0.864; 0.835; 0.831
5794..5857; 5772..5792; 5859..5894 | -0.8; 0.862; 0.86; 0.834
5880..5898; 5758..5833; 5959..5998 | 1.4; 0.863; 0.783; 0.831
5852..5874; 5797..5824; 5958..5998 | 0.3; 0.864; 0.844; 0.832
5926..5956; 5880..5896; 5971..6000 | -1.0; 0.788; 0.838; 0.827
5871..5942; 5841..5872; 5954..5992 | 1.4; 0.846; 0.824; 0.834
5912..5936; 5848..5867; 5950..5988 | 0.5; 0.846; 0.819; 0.83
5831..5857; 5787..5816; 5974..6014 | -0.5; 0.849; 0.862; 0.833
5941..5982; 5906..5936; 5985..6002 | -0.2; 0.823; 0.839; 0.846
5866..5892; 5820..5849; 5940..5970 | 0.8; 0.867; 0.835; 0.849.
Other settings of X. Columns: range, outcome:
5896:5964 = 0.911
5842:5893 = 1.01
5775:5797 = 0.934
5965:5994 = 0.881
